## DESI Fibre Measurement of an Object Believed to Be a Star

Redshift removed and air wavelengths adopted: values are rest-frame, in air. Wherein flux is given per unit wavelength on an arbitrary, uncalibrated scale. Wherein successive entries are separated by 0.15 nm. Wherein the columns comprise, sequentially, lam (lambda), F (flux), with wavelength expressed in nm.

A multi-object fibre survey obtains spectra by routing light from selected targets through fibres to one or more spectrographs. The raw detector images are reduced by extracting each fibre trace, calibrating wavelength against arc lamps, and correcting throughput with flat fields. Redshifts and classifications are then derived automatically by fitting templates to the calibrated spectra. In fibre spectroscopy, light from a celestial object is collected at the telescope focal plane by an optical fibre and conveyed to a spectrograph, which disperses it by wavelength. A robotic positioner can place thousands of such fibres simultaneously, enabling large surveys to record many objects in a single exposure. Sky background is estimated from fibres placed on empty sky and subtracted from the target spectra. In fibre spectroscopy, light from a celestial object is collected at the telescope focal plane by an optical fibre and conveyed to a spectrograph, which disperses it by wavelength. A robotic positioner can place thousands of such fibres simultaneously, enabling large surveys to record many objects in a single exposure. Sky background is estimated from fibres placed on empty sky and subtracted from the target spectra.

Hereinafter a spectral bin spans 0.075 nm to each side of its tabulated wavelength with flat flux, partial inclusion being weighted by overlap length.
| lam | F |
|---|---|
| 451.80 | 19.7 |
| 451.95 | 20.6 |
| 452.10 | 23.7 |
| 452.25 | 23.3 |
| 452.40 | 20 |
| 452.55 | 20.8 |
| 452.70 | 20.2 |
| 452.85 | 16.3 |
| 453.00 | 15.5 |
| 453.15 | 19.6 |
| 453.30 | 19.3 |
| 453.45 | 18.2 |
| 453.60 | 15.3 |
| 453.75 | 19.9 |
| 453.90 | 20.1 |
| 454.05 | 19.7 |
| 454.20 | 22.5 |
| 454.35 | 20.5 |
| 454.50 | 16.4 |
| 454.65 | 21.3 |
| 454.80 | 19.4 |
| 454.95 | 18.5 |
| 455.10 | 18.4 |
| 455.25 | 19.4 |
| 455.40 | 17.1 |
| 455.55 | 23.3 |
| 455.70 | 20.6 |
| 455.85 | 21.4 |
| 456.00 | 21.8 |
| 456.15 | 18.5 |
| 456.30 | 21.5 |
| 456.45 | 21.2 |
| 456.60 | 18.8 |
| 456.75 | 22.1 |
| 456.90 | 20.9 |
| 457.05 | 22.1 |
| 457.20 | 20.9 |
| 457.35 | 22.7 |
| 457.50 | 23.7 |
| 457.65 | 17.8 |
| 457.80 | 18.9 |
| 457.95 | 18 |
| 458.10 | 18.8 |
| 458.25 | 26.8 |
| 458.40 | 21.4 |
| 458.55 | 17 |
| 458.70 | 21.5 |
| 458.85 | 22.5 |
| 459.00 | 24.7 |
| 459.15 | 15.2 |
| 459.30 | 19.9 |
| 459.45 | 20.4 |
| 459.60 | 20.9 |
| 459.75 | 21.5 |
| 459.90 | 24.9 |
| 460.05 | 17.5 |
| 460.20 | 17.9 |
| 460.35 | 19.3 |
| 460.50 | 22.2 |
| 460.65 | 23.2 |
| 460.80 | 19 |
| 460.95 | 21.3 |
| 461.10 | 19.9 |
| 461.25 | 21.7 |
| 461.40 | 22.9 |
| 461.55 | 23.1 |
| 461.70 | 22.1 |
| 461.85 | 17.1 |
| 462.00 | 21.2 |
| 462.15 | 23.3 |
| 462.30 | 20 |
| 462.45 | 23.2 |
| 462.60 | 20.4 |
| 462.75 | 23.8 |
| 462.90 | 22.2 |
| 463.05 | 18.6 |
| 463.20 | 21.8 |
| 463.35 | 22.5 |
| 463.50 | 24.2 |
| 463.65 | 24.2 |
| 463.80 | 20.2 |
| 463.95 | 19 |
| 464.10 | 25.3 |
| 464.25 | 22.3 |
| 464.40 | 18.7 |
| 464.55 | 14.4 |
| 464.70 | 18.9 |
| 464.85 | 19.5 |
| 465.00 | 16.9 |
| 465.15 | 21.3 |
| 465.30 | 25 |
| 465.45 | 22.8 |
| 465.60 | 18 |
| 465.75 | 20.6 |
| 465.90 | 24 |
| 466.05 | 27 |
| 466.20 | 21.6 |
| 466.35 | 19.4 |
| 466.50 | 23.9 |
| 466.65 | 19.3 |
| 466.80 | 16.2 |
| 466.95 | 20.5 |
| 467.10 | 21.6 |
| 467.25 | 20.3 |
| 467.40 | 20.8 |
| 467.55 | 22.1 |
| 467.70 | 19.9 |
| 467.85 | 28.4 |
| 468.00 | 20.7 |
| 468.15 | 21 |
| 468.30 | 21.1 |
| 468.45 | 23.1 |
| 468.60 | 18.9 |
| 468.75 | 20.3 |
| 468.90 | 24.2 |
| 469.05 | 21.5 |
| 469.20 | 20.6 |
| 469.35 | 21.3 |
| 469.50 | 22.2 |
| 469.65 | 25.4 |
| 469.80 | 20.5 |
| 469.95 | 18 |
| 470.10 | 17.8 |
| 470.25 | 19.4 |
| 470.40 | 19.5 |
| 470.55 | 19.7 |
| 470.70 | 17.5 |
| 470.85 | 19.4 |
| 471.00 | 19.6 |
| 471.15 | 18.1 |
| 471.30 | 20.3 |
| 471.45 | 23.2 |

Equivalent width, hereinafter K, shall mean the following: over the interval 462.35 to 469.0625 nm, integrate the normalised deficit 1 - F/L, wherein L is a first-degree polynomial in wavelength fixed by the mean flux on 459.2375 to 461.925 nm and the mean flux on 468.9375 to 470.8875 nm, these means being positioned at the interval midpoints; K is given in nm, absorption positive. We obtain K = -0.25 nm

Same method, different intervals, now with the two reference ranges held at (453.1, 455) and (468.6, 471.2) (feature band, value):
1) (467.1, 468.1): -0.09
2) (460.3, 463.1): -0.22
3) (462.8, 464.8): -0.11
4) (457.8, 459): -0.09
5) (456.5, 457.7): -0.11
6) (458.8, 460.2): -0.07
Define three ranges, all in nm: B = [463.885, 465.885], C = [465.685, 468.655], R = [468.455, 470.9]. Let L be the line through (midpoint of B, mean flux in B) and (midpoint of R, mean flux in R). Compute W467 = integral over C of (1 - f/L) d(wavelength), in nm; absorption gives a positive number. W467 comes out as -0.17 nm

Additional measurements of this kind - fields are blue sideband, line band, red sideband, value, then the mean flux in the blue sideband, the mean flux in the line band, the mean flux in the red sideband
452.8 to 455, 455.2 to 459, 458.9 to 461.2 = -0.21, 18.9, 20.8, 20.6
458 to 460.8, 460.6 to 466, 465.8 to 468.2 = 0.01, 20.8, 21.2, 21.7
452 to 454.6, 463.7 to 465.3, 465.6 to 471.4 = 0.04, 19.5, 20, 20.9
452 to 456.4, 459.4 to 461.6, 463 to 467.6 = -0.06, 19.8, 21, 21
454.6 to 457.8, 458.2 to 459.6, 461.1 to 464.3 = 0.01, 20.5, 20.9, 21.8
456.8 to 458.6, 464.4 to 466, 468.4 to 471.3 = 0.03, 20.8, 20.2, 20.3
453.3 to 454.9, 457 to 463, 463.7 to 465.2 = -0.45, 19.3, 21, 19.7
